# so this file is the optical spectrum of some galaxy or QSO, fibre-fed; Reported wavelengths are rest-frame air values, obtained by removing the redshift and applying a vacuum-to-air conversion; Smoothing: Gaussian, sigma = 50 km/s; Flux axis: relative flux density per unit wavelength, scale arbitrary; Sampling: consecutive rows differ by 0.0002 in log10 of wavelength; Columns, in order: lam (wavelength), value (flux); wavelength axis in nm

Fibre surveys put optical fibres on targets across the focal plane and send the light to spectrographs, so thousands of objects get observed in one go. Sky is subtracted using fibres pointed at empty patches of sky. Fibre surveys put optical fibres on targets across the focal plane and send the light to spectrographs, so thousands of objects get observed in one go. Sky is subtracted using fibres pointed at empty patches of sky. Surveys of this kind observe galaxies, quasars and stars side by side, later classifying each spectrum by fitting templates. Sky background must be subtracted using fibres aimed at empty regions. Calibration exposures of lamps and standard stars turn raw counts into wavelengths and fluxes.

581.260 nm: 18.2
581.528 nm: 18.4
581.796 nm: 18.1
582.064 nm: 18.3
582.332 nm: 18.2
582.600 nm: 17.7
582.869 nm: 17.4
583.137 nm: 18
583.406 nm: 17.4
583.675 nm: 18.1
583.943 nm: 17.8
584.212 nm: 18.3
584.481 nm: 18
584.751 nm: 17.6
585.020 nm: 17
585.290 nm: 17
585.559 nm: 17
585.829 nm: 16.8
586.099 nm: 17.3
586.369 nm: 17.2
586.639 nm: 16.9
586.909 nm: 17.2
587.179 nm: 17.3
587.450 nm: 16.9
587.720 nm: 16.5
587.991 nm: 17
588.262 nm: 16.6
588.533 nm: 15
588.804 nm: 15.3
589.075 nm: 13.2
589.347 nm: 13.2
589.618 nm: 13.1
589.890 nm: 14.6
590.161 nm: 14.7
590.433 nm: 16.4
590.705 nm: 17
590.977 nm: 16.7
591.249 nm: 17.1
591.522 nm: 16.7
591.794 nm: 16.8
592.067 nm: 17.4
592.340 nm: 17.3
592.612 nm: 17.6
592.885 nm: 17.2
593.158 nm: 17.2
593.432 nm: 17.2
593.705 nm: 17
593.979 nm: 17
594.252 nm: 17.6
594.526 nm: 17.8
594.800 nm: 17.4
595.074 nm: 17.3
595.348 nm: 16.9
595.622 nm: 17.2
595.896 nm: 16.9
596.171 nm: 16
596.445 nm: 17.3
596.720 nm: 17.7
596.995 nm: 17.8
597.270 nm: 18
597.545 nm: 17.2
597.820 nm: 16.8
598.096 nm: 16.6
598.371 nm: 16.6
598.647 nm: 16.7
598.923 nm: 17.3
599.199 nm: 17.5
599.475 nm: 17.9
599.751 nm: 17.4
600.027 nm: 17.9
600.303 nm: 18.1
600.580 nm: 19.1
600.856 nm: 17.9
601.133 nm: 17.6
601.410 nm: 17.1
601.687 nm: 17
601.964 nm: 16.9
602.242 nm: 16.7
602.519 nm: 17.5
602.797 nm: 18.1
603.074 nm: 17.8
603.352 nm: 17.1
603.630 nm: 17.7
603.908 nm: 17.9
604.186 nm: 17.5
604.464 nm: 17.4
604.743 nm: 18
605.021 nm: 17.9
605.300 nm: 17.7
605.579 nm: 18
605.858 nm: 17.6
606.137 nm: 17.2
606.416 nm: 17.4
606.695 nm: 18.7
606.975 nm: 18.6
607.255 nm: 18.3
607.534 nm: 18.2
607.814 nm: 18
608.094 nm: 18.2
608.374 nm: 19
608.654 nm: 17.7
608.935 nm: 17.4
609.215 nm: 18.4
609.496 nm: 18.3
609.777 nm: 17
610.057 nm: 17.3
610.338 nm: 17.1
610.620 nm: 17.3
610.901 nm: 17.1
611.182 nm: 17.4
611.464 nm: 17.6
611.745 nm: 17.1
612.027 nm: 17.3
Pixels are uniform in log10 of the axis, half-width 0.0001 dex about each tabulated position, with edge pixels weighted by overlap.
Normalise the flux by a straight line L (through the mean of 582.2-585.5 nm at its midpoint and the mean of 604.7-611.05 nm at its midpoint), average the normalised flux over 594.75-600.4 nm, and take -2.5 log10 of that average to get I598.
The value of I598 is 0.03 mag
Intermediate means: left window 17.7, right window 17.8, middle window 17.3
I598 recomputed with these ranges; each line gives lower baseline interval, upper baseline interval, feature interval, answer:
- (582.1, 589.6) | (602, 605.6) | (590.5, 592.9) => 0.002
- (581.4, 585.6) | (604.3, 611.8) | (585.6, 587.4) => 0.043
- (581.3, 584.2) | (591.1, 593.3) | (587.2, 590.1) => 0.150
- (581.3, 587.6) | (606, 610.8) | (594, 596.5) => 0.035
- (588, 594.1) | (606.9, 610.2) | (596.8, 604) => -0.021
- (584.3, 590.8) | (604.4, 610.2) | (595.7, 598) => -0.012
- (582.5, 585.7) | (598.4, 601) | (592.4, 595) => 0.021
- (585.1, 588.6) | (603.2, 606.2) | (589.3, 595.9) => 0.030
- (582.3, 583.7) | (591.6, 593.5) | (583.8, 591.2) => 0.073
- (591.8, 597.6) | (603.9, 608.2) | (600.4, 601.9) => -0.004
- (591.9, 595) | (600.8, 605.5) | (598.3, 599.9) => 0.011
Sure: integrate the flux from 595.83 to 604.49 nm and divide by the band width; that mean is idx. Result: 17.4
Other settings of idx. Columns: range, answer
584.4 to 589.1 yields 16.7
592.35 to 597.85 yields 17.3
